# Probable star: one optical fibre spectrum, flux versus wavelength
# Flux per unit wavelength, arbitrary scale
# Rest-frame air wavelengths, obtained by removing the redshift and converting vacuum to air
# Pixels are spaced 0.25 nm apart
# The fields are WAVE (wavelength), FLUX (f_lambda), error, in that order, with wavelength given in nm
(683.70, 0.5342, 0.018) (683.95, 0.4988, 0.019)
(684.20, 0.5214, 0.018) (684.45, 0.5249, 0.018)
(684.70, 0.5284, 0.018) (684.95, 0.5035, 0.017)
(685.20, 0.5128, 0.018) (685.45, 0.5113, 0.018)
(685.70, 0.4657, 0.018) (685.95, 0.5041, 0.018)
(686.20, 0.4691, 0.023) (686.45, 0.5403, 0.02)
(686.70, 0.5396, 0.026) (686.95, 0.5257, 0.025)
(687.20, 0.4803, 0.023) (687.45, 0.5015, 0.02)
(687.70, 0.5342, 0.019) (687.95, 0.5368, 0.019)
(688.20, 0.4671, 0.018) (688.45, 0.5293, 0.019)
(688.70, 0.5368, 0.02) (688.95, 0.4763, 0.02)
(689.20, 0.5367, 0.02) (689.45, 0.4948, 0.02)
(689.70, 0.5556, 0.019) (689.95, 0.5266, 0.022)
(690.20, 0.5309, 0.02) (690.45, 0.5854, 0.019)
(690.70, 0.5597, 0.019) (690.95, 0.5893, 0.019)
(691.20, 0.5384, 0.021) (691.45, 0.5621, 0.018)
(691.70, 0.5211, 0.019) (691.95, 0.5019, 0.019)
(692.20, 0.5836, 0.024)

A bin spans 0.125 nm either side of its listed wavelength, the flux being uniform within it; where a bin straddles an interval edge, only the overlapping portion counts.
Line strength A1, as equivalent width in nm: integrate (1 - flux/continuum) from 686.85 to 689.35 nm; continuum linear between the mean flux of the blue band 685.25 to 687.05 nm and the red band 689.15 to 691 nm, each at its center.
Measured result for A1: 0.070 nm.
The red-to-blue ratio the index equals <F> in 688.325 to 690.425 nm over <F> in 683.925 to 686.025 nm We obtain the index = 1.0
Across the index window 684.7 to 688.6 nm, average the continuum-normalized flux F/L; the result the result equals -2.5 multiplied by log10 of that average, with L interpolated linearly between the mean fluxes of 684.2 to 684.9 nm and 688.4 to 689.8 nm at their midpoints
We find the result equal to 0.03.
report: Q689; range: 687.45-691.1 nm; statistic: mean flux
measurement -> 0.532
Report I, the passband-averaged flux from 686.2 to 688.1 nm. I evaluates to 0.518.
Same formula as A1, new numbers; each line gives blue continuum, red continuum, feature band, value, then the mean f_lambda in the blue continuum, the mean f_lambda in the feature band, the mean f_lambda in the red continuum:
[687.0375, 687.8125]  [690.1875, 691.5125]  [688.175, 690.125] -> 0.06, 0.506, 0.518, 0.563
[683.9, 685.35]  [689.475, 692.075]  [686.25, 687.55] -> 0.03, 0.516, 0.515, 0.545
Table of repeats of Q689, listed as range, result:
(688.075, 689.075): 0.502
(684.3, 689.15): 0.51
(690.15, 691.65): 0.56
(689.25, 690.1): 0.527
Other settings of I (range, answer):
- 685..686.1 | 0.498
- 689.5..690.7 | 0.547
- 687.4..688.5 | 0.514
